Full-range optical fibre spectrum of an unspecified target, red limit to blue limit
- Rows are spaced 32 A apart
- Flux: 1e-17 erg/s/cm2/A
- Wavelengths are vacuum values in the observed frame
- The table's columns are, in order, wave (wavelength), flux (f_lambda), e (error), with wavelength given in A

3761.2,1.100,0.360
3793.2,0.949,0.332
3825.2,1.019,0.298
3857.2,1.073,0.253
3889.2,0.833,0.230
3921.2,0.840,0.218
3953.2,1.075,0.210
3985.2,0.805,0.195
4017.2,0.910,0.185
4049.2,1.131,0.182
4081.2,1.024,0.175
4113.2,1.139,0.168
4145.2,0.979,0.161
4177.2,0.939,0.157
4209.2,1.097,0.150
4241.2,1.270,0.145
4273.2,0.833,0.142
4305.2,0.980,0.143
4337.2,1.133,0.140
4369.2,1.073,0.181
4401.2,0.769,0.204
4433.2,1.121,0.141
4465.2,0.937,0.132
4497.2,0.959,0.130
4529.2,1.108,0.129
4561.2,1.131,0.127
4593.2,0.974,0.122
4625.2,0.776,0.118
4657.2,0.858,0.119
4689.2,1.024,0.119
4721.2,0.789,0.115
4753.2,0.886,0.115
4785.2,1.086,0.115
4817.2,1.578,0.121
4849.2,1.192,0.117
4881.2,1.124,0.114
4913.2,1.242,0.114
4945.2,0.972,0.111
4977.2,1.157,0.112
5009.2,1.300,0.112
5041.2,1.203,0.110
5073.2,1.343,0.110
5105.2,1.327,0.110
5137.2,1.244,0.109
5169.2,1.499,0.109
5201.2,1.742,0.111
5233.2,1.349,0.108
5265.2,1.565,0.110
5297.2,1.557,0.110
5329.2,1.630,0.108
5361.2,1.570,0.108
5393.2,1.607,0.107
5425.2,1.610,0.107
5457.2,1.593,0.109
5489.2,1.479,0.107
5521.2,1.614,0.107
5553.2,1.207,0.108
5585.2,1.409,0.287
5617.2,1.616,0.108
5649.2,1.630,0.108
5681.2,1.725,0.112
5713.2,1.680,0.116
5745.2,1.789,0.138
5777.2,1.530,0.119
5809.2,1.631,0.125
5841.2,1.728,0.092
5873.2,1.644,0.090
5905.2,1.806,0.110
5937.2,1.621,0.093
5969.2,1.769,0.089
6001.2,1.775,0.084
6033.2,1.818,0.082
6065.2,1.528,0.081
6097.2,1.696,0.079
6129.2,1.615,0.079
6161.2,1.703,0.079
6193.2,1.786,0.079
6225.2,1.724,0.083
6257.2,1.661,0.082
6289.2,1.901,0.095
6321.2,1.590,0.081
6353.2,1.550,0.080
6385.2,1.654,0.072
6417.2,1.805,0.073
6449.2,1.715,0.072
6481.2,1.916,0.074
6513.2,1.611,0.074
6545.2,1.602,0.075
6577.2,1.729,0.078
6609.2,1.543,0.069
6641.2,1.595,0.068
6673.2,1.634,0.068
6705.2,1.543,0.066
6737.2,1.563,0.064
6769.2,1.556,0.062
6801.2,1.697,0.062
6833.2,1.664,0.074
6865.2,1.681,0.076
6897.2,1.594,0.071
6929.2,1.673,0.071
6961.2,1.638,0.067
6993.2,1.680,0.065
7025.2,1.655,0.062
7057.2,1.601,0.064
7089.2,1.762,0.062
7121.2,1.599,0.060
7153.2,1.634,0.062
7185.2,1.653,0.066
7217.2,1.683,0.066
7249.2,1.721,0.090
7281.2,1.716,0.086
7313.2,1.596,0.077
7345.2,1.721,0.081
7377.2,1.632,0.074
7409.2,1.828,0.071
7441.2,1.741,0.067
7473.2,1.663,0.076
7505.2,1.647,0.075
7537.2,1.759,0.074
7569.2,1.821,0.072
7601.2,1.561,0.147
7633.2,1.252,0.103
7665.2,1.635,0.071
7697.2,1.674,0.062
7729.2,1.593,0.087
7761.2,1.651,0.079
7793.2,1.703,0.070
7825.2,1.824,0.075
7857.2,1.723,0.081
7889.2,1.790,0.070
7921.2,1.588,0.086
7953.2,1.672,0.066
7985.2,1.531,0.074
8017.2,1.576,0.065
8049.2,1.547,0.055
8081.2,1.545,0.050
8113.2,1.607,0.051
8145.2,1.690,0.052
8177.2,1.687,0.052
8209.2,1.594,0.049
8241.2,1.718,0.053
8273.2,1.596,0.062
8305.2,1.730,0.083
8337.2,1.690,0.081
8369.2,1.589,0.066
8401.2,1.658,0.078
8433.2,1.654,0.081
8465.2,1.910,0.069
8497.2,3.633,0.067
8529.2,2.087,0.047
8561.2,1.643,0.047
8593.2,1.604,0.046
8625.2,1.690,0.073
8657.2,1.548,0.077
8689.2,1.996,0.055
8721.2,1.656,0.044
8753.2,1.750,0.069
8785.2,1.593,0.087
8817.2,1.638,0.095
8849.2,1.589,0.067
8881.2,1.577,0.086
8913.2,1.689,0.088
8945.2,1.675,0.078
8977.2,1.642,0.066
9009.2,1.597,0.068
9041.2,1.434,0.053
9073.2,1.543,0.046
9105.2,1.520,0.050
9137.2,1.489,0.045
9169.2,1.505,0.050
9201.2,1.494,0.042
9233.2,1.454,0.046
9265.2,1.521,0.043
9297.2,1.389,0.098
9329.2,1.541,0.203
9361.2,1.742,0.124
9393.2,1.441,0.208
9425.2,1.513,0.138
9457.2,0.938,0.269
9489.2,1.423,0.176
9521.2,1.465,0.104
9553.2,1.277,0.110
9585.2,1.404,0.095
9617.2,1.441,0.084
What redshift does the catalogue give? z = 0.293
